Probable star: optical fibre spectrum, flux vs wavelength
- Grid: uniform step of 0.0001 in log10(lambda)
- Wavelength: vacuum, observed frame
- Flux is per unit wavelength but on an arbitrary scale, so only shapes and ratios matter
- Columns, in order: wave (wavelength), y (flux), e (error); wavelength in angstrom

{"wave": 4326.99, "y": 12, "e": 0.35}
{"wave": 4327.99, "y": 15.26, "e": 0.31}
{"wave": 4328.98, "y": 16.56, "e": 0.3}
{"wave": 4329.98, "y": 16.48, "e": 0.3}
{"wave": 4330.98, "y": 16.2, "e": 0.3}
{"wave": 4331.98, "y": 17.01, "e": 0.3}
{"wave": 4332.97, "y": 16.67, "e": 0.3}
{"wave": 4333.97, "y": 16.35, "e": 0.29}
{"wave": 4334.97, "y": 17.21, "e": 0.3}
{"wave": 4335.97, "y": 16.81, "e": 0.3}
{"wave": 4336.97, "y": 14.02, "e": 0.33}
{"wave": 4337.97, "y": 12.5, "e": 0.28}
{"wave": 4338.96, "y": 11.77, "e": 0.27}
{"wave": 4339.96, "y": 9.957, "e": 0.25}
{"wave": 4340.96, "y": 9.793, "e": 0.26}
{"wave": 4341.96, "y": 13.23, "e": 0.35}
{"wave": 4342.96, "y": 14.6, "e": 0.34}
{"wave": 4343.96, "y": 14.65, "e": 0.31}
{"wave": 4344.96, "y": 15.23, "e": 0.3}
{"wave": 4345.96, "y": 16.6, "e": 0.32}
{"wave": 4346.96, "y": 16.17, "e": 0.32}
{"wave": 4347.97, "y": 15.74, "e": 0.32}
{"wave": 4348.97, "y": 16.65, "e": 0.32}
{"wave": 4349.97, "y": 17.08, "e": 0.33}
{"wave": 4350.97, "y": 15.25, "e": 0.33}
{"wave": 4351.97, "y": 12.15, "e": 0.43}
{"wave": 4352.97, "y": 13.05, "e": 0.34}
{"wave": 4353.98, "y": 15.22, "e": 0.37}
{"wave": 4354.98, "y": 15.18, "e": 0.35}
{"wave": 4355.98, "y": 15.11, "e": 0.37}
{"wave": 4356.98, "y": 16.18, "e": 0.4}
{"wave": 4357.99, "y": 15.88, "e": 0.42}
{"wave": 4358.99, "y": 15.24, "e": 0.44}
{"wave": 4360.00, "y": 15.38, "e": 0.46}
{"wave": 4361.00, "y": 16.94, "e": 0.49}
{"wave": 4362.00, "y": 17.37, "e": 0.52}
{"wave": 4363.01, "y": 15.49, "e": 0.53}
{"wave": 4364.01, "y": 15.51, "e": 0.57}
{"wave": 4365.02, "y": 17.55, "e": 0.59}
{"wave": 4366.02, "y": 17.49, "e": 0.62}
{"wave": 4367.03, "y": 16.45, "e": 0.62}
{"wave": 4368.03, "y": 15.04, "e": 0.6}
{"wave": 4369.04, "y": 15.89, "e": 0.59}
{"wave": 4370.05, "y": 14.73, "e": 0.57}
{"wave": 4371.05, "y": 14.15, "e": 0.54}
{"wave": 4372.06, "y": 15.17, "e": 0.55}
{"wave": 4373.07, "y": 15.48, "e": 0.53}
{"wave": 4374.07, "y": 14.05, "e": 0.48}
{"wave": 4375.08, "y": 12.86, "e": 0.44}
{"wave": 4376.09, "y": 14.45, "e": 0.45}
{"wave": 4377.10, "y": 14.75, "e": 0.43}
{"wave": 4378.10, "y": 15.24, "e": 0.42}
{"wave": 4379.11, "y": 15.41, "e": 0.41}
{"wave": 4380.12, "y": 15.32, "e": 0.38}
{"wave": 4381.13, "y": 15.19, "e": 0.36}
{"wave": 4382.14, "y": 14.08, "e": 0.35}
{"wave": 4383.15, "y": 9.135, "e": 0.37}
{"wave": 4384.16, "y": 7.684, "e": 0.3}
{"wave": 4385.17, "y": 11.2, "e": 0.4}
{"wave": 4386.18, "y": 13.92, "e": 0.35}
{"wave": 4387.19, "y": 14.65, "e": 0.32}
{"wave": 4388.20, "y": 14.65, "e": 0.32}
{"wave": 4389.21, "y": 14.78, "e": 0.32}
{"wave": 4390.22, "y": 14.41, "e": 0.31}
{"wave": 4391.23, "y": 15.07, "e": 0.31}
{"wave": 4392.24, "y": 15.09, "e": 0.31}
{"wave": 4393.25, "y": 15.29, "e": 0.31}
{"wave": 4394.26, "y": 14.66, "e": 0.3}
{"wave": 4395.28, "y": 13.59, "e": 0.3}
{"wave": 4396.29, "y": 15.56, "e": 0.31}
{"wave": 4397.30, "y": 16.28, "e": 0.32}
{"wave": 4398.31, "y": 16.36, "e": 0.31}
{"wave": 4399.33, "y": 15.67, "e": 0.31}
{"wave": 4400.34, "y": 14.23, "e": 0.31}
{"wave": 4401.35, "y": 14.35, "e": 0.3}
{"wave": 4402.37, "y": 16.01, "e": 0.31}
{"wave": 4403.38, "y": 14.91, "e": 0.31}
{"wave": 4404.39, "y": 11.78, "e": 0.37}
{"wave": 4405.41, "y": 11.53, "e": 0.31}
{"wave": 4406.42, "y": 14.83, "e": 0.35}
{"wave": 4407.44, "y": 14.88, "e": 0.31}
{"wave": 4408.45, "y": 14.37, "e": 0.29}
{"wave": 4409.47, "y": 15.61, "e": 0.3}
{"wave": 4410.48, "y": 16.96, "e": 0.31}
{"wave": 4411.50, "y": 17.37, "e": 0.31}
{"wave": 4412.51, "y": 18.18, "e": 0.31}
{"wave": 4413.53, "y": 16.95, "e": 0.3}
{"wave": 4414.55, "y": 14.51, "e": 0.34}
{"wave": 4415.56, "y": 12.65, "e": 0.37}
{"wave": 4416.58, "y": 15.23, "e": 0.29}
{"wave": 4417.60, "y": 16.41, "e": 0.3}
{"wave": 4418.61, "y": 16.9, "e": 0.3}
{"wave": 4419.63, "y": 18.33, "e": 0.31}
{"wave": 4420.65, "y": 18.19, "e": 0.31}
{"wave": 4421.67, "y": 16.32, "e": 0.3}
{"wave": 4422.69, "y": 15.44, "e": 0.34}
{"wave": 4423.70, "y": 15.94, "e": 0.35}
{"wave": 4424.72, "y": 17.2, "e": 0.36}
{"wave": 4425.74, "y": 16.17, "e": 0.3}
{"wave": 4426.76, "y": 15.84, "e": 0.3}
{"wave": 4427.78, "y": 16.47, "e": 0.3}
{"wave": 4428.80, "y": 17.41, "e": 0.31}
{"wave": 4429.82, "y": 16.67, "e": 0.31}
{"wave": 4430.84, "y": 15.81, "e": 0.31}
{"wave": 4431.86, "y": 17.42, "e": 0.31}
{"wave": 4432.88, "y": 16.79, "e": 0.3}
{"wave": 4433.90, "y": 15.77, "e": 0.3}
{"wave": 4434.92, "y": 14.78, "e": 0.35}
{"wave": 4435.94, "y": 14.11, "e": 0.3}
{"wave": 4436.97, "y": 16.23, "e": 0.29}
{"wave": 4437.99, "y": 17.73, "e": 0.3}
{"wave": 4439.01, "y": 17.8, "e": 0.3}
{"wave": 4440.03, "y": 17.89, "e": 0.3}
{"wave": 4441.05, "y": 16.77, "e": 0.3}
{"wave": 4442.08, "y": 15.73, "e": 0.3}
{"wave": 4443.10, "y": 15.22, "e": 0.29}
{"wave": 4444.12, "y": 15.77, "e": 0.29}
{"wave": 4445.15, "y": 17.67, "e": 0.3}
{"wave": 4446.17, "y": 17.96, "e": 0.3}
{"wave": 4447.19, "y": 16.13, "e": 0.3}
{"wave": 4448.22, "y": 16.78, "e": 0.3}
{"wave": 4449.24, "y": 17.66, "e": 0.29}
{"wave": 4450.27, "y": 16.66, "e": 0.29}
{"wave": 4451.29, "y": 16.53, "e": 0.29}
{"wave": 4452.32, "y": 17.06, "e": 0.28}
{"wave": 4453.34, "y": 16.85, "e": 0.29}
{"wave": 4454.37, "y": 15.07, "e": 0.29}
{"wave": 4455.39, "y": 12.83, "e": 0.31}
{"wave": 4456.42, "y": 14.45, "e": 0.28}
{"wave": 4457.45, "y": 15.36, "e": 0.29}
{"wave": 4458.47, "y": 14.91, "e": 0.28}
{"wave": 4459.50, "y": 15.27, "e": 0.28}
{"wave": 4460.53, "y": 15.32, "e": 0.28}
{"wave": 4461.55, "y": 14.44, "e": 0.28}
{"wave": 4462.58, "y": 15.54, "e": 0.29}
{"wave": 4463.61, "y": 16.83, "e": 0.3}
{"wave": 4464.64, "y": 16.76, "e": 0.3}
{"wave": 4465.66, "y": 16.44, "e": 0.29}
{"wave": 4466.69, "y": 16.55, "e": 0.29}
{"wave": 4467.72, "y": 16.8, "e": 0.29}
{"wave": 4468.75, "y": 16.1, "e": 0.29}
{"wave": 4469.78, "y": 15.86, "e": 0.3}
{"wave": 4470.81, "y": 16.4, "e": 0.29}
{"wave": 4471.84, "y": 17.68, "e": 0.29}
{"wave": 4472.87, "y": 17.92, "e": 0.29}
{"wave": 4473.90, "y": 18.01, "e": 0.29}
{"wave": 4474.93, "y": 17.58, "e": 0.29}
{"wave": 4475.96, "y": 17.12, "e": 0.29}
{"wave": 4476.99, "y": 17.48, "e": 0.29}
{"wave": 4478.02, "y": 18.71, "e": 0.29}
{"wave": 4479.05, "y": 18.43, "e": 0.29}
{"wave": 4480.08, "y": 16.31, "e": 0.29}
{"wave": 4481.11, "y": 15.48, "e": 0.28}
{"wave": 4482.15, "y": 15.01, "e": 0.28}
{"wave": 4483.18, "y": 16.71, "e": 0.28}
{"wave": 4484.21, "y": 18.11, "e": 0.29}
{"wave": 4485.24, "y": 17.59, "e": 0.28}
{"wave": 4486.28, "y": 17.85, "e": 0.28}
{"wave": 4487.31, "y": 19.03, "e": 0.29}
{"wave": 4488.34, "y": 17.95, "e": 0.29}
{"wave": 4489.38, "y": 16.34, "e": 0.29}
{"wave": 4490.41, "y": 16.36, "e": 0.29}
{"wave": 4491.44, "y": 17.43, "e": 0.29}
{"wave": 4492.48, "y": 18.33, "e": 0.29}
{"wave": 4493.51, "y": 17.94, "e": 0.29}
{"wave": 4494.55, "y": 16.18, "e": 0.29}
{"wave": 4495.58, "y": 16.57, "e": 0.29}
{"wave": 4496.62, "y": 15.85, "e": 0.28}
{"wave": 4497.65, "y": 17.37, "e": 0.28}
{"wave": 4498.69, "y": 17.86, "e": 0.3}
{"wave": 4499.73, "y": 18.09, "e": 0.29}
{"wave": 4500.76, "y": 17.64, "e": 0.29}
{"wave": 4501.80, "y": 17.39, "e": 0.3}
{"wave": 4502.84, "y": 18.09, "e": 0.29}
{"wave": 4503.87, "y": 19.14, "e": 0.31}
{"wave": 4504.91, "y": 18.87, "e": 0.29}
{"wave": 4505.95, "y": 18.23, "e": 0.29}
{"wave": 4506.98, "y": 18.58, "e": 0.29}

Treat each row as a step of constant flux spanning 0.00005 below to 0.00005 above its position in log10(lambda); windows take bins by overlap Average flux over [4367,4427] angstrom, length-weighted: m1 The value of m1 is 14.9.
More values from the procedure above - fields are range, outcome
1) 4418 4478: 16.4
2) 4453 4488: 16.5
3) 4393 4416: 15.1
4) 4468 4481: 17.2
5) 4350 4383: 15.2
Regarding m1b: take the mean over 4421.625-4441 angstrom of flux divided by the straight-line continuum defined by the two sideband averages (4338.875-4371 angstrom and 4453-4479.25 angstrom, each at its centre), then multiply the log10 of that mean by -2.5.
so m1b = -0.03 mag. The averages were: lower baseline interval 15.1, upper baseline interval 16.3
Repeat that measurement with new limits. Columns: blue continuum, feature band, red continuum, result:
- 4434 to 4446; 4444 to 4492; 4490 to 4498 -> 0.00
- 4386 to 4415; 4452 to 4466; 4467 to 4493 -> 0.08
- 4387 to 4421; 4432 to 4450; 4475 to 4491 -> -0.02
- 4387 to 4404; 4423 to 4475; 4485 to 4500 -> 0.00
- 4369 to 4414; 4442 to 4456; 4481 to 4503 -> -0.01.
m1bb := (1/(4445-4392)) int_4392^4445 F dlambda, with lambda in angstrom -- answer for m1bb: 15.8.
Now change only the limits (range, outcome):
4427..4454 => 16.6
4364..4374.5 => 15.6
